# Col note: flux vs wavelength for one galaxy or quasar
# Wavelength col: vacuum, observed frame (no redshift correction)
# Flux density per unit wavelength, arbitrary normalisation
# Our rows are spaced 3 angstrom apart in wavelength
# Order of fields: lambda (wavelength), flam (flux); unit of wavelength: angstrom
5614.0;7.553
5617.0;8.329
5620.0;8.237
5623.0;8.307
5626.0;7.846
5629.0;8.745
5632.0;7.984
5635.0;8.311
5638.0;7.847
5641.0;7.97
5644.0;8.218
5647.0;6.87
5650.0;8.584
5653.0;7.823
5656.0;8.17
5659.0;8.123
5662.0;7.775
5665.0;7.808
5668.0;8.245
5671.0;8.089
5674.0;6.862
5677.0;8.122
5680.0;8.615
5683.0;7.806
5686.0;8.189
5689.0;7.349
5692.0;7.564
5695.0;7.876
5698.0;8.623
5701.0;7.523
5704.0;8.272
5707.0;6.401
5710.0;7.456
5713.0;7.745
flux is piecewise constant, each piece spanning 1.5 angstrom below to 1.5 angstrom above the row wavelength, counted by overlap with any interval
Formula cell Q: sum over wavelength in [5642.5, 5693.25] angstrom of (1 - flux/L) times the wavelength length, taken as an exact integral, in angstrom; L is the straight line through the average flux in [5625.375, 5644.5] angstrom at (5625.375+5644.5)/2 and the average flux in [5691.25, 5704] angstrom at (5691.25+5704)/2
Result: 0.9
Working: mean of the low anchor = 8.14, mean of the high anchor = 7.96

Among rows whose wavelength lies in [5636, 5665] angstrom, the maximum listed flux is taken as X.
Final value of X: 8.584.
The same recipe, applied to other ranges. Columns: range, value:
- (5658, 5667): 8.123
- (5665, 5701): 8.623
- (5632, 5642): 8.311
